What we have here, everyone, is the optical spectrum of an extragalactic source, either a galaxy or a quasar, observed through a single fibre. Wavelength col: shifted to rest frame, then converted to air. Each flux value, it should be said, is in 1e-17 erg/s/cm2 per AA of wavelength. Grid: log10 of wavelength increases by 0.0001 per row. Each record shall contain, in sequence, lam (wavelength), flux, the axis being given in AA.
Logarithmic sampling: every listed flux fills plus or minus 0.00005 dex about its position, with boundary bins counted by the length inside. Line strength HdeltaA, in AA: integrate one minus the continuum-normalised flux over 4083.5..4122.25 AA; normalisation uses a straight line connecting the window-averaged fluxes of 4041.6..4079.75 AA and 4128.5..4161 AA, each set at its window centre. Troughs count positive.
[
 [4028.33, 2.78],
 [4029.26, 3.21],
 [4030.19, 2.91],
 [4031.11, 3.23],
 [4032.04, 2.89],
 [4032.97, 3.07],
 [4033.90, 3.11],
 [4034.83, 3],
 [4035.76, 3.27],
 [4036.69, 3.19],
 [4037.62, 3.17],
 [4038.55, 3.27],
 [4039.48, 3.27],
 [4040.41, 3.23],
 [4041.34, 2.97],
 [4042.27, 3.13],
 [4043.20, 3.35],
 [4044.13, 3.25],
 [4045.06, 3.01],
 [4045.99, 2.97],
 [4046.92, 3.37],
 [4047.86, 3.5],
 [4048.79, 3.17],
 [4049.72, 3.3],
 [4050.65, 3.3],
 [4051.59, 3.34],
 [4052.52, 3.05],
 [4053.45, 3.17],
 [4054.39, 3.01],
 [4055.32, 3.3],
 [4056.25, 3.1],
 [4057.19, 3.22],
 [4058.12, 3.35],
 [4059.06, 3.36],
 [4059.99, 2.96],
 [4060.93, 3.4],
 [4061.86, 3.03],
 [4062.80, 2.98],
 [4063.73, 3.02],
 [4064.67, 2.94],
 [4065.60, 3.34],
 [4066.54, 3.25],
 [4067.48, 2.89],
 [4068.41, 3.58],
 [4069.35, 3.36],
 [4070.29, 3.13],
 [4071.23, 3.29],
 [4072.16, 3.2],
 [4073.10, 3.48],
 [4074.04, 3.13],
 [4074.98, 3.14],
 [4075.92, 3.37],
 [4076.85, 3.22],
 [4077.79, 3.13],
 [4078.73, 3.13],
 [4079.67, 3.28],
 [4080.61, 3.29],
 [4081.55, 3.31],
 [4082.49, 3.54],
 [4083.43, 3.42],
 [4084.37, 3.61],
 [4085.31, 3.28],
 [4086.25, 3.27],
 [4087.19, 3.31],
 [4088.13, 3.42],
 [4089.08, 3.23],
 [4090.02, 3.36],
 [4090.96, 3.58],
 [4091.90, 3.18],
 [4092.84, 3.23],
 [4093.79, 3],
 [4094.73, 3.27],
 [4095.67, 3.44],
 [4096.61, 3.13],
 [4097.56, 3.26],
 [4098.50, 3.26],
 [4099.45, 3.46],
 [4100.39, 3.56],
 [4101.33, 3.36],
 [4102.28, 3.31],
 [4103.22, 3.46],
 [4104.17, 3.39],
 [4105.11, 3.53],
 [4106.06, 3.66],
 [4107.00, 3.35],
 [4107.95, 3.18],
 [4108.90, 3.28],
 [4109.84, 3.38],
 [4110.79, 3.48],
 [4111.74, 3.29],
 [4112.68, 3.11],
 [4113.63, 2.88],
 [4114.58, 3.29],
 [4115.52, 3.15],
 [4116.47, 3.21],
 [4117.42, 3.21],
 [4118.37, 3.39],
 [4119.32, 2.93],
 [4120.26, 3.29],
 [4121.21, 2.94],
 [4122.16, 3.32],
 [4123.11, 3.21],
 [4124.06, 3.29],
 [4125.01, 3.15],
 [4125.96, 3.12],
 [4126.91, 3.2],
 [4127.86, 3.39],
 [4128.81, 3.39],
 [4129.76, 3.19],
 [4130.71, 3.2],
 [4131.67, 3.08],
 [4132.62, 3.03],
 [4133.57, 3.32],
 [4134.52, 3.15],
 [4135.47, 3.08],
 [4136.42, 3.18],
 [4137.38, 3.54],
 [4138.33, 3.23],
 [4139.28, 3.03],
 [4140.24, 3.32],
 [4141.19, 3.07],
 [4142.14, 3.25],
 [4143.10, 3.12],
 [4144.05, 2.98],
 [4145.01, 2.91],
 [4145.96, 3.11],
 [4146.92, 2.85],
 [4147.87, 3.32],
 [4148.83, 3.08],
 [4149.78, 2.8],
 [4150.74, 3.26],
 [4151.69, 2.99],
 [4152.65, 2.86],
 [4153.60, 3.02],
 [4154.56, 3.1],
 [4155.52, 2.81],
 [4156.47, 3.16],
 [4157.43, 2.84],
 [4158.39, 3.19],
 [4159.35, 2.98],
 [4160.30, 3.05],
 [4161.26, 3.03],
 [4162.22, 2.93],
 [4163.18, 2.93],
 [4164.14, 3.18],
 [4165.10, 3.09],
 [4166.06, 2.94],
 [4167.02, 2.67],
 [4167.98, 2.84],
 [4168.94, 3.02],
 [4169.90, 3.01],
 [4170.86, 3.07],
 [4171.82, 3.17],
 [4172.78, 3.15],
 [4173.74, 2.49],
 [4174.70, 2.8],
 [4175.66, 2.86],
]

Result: -1.80 AA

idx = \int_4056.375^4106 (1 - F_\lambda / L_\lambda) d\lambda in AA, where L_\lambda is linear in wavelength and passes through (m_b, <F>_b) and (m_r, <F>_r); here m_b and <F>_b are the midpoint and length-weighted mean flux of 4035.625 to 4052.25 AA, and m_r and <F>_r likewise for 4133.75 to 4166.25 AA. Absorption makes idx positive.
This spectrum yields -1.8 AA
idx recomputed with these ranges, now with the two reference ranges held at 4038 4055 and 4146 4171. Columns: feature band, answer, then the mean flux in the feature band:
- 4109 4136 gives -1.2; 3.2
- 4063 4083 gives -0.5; 3.24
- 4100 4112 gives -1.2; 3.4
